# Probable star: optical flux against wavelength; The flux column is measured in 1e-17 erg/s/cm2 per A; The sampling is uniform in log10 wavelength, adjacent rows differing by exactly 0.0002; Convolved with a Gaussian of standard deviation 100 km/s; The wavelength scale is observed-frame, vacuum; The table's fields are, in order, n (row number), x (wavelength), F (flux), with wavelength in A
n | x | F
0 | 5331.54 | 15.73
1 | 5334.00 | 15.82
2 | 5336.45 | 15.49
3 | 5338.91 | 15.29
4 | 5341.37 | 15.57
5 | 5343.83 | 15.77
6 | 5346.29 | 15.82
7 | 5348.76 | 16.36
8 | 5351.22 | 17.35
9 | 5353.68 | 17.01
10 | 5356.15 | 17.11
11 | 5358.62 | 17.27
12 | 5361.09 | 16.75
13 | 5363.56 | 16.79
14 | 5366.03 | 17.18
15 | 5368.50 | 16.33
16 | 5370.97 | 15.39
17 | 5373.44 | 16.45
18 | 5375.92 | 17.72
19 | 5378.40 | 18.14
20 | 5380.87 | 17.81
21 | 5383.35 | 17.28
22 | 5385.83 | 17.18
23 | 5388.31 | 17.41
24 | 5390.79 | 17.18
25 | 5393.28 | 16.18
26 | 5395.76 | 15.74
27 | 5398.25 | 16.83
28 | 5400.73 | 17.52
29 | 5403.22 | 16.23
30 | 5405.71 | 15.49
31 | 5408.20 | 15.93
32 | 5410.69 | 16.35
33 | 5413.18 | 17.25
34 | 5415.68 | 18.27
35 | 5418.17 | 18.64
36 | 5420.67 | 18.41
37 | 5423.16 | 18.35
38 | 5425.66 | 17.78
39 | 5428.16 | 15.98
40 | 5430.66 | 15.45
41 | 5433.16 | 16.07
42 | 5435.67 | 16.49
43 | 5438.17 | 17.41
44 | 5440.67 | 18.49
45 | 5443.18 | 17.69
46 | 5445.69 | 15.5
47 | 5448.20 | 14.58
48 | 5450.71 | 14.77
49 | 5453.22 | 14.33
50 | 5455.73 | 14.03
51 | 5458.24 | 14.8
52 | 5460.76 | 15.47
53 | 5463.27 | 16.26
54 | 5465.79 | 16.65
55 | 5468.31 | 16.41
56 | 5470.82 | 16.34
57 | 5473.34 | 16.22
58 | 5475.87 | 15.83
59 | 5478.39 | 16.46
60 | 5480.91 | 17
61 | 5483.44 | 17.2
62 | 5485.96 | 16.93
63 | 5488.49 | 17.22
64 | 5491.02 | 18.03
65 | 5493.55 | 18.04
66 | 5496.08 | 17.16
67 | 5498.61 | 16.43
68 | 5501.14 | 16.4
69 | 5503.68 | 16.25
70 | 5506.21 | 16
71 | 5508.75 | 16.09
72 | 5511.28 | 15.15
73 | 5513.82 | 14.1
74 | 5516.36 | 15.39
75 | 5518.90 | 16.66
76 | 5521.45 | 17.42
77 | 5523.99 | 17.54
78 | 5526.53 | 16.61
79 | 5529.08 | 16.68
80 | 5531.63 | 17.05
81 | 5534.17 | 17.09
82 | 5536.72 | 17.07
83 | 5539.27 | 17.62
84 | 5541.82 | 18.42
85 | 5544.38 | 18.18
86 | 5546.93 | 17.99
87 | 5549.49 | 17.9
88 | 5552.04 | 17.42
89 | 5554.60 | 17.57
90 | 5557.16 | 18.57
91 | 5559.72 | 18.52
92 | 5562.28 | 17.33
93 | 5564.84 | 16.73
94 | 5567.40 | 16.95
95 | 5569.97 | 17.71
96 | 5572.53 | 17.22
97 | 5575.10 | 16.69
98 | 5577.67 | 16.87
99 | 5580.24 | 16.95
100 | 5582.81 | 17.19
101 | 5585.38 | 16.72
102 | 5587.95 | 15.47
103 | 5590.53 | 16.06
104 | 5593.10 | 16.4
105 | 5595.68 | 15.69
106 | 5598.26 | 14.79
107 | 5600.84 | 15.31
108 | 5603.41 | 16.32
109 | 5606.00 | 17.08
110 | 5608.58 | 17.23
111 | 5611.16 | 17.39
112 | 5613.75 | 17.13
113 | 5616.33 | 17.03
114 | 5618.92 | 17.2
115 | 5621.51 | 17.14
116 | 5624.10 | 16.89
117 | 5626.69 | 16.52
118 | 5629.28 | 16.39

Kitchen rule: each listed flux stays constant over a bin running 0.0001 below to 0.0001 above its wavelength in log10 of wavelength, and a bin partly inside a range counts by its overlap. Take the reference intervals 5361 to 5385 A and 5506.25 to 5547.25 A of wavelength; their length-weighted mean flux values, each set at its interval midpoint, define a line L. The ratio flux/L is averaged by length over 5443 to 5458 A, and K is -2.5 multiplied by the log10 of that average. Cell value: 0.13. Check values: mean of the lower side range 17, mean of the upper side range 16.8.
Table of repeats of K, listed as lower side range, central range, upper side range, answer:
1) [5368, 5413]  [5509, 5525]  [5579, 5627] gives 0.040 mag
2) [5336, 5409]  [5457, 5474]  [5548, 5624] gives 0.049 mag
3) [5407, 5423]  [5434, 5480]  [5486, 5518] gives 0.065 mag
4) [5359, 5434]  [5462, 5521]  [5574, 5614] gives 0.016 mag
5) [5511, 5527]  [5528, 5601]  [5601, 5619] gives -0.034 mag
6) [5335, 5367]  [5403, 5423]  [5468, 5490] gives -0.042 mag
